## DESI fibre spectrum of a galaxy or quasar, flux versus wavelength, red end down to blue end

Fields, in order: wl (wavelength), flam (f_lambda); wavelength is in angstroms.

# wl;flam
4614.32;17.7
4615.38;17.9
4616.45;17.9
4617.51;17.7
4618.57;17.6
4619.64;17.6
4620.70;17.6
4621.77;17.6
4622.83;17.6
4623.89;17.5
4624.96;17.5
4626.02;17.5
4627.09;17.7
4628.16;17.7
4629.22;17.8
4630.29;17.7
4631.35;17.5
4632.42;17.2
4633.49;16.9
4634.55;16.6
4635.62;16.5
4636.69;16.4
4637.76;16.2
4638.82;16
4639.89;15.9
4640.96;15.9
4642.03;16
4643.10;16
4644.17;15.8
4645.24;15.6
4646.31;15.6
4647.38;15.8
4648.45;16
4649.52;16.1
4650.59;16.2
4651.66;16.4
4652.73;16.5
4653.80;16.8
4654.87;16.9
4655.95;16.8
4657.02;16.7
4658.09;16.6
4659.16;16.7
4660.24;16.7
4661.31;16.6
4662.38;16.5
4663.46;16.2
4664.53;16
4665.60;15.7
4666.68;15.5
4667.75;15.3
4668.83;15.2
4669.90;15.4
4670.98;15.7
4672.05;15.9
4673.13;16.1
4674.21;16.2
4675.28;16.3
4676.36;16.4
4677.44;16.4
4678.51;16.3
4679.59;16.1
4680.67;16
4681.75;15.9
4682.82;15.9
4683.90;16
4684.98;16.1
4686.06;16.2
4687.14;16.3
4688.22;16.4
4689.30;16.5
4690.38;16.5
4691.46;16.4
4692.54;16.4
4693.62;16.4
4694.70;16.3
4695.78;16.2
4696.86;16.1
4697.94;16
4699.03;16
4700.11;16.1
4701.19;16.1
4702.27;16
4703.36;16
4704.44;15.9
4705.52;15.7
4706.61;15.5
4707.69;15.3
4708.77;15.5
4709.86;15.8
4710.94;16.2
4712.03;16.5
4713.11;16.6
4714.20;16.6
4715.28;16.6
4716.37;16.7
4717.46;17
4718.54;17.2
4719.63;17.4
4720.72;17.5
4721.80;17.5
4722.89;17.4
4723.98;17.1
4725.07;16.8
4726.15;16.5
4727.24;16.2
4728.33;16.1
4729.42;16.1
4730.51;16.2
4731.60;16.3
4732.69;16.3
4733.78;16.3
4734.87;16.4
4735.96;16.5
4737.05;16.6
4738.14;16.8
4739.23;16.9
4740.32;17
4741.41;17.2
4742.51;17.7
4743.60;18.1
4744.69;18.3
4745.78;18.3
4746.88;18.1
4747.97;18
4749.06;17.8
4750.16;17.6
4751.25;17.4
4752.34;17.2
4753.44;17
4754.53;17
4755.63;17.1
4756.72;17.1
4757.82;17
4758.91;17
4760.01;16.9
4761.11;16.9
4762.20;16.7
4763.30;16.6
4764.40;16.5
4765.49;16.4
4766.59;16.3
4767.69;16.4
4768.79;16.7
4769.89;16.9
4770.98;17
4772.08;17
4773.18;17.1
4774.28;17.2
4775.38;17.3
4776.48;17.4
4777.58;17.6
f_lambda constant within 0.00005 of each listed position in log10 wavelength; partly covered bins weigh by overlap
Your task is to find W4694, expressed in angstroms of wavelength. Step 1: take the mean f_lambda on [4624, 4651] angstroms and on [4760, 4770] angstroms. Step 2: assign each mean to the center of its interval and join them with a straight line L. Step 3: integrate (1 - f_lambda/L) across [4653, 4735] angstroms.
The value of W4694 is 1.45 angstroms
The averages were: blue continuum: 16.6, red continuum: 16.6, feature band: 16.3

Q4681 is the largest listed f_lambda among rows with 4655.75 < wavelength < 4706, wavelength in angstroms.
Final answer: 16.8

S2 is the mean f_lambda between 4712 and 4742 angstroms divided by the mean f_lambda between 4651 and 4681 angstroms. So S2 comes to 1.03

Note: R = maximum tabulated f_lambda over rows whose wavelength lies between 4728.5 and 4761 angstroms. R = 18.3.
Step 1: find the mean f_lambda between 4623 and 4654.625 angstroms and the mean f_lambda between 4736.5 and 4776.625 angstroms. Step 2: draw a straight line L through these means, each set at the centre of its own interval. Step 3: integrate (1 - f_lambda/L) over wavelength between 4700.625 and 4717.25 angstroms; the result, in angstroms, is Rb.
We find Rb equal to 0.8 angstroms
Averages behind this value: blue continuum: 16.6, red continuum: 17.1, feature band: 16.1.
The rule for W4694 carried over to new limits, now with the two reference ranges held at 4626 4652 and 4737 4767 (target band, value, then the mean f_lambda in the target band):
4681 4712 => 1.5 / 16.1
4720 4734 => 0.3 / 16.7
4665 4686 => 1.0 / 15.9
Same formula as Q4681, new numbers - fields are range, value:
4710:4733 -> 17.5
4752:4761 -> 17.2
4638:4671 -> 16.9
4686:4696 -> 16.5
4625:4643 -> 17.8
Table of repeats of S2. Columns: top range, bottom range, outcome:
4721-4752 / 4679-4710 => 1.06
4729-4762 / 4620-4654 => 1.02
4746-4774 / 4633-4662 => 1.05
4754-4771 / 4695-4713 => 1.05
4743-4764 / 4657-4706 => 1.08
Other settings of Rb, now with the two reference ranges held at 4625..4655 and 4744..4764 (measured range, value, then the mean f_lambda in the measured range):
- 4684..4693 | 0.3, 16.3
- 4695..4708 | 0.8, 15.9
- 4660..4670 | 0.5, 15.9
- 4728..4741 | 0.5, 16.5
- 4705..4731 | 0.9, 16.5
